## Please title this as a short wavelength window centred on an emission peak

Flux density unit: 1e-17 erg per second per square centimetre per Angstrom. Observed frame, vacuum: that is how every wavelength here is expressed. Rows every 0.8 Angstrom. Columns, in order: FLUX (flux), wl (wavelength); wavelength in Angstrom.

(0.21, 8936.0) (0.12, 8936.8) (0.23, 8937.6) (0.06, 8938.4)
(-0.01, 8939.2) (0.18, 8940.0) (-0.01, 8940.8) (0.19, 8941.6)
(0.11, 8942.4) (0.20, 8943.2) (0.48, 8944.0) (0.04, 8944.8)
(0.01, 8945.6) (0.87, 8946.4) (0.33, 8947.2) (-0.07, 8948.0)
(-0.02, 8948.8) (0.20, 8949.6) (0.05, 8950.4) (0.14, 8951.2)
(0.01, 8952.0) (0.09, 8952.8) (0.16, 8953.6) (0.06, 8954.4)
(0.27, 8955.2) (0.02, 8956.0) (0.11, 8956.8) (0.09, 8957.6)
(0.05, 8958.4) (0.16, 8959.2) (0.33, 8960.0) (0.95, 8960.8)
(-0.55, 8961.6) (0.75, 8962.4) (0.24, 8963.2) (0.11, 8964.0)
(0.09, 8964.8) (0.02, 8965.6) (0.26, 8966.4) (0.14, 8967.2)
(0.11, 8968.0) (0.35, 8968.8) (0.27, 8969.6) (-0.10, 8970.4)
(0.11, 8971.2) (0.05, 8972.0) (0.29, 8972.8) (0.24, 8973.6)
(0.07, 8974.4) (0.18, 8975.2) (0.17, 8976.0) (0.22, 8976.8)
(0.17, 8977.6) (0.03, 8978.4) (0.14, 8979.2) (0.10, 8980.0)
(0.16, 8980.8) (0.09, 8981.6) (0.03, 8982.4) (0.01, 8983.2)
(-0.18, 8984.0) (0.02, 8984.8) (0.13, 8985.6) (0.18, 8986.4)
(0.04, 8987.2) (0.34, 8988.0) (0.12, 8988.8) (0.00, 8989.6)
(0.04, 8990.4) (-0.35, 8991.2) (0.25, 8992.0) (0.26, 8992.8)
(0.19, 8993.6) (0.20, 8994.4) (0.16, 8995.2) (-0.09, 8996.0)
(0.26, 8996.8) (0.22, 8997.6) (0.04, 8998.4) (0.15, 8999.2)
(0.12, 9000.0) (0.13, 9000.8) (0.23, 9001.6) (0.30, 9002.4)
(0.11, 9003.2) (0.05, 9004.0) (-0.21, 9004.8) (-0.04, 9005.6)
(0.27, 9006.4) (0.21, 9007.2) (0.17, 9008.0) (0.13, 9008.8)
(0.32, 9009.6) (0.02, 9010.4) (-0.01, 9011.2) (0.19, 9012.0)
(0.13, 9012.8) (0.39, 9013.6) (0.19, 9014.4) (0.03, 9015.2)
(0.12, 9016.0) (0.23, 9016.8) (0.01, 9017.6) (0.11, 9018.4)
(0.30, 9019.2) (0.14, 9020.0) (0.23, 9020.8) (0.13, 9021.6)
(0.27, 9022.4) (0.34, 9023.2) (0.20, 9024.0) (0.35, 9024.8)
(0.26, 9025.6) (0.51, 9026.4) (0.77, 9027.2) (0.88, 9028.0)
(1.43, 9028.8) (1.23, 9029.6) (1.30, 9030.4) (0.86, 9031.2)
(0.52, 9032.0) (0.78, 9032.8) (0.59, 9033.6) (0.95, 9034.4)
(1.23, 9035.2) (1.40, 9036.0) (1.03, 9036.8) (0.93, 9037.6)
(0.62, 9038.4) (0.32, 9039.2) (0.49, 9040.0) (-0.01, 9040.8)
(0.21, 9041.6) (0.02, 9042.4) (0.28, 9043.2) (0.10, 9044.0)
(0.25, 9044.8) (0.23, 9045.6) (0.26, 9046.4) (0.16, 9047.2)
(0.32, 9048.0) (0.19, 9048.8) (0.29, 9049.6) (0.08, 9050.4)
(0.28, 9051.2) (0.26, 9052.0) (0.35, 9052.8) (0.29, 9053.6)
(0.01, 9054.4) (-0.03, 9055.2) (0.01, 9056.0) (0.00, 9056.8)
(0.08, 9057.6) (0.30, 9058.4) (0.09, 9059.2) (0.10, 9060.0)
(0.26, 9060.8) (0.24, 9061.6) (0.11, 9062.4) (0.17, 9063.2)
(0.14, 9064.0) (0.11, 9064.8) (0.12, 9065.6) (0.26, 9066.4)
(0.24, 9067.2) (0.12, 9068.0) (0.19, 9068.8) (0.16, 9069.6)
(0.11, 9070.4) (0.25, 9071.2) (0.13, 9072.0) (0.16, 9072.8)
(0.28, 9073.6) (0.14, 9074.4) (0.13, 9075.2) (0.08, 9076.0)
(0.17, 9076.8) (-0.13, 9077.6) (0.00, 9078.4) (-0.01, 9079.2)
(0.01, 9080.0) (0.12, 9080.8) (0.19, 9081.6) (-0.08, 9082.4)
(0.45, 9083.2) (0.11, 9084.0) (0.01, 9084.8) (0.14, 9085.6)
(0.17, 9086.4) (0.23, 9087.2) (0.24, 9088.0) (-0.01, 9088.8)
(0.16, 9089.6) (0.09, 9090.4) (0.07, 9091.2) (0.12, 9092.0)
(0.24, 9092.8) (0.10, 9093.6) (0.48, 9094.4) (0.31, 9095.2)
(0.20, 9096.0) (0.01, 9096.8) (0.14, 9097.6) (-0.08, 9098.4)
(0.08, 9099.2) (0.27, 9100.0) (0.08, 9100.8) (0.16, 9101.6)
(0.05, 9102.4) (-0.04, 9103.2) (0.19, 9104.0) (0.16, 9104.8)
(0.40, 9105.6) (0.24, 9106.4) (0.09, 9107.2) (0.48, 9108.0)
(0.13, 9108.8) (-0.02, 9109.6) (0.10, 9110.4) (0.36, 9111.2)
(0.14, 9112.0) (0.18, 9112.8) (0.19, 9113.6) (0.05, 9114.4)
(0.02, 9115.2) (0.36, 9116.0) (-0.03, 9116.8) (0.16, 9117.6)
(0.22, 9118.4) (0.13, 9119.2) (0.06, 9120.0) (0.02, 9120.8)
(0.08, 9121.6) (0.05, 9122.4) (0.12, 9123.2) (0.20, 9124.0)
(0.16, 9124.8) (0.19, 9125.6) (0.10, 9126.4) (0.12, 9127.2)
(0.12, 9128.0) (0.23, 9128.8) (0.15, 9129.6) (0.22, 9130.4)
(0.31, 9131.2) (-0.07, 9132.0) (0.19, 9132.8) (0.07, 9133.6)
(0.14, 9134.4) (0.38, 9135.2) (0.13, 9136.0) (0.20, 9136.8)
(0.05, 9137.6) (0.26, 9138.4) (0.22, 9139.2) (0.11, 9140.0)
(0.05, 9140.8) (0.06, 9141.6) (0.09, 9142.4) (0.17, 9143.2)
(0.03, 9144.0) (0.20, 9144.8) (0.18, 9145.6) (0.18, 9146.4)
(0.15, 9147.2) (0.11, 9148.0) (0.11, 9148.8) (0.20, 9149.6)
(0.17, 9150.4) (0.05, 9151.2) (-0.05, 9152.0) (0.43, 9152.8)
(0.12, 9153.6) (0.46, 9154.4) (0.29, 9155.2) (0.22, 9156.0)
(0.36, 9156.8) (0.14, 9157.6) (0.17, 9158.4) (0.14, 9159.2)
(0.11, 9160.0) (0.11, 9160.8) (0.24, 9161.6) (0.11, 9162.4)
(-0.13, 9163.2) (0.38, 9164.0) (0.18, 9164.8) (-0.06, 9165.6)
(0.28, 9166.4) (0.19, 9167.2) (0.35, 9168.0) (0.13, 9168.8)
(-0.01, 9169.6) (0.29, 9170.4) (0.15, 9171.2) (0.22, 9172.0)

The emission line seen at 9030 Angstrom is [O II] 3727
